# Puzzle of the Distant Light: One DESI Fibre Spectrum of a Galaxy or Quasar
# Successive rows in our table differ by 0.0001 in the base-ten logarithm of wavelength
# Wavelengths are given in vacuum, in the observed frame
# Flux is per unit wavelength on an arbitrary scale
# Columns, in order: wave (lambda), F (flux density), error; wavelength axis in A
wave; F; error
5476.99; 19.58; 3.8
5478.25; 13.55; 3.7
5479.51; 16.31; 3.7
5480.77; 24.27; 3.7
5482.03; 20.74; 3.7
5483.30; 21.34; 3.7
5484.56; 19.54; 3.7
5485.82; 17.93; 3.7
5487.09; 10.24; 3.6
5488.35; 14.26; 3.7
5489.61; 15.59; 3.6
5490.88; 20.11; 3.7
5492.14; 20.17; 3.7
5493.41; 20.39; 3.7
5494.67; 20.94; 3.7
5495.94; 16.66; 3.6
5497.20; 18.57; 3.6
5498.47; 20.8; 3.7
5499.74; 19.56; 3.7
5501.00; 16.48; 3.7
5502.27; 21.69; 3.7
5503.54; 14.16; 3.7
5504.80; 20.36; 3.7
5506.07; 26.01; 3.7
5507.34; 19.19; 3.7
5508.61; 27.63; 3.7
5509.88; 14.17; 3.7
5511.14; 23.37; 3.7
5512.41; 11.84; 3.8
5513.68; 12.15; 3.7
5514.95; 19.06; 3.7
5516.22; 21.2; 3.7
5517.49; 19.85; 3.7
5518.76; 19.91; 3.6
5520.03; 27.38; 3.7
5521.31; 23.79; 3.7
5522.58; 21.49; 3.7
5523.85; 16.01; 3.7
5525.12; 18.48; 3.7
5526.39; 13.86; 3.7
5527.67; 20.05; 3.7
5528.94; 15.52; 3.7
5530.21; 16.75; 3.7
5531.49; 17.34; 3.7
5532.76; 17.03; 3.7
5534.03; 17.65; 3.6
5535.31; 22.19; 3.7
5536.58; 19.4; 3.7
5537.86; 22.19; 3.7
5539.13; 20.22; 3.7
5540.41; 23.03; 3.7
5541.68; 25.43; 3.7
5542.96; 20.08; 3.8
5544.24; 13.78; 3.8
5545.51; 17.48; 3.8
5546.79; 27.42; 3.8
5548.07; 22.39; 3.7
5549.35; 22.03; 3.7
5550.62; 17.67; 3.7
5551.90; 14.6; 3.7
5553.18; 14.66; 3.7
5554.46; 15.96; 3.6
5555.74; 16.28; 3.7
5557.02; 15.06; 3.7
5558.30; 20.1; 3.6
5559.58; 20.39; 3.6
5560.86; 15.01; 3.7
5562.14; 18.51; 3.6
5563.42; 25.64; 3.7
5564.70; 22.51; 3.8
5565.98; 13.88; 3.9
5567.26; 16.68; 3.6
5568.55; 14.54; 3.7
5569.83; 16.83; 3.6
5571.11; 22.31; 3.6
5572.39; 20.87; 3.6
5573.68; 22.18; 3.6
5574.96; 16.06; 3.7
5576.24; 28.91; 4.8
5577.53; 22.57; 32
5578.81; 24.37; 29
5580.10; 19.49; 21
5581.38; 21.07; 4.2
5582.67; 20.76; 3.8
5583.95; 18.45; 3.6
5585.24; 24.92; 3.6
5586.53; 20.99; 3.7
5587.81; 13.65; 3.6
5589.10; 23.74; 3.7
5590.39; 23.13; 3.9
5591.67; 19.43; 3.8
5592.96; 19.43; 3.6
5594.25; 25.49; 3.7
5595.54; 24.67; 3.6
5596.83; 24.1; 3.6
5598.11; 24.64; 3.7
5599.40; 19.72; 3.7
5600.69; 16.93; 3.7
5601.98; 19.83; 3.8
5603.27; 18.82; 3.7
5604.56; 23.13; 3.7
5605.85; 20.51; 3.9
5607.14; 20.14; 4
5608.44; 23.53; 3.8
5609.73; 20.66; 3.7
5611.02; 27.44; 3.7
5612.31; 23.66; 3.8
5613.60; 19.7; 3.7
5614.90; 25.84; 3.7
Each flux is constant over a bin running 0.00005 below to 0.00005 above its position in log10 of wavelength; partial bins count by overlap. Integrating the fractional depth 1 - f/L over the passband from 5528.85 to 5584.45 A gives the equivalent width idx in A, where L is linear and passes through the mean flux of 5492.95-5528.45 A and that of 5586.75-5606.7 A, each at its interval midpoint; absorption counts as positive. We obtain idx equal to 2.4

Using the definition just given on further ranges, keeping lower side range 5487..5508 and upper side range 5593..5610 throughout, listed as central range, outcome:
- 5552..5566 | 1.7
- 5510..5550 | 0.2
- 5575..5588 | -0.3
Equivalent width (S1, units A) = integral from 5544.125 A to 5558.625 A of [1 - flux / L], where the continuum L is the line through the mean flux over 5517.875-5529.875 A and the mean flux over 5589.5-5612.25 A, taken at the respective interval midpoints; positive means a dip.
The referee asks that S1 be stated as 1.5 A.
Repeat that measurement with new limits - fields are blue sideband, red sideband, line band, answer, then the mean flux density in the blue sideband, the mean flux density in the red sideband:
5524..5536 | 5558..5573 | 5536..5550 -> -2.43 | 17.6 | 18.9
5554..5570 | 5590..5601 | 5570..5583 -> -1.34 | 17.8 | 22.1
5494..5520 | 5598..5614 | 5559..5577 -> 0.87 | 19.4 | 21.4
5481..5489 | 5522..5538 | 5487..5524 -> -2.81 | 17.7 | 18.2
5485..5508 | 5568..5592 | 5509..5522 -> -0.26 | 18.5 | 20.8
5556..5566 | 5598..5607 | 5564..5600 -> -2.23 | 19.1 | 20.2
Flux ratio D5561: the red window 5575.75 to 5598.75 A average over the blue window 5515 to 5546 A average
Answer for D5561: 1.13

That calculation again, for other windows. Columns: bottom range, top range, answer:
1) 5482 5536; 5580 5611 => 1.13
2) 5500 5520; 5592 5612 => 1.13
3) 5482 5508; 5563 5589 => 1.09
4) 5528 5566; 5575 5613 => 1.14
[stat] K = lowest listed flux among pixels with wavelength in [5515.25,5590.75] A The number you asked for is 13.65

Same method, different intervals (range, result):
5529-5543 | 16.75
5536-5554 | 13.78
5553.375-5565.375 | 15.01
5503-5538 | 11.84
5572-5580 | 16.06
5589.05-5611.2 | 16.93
